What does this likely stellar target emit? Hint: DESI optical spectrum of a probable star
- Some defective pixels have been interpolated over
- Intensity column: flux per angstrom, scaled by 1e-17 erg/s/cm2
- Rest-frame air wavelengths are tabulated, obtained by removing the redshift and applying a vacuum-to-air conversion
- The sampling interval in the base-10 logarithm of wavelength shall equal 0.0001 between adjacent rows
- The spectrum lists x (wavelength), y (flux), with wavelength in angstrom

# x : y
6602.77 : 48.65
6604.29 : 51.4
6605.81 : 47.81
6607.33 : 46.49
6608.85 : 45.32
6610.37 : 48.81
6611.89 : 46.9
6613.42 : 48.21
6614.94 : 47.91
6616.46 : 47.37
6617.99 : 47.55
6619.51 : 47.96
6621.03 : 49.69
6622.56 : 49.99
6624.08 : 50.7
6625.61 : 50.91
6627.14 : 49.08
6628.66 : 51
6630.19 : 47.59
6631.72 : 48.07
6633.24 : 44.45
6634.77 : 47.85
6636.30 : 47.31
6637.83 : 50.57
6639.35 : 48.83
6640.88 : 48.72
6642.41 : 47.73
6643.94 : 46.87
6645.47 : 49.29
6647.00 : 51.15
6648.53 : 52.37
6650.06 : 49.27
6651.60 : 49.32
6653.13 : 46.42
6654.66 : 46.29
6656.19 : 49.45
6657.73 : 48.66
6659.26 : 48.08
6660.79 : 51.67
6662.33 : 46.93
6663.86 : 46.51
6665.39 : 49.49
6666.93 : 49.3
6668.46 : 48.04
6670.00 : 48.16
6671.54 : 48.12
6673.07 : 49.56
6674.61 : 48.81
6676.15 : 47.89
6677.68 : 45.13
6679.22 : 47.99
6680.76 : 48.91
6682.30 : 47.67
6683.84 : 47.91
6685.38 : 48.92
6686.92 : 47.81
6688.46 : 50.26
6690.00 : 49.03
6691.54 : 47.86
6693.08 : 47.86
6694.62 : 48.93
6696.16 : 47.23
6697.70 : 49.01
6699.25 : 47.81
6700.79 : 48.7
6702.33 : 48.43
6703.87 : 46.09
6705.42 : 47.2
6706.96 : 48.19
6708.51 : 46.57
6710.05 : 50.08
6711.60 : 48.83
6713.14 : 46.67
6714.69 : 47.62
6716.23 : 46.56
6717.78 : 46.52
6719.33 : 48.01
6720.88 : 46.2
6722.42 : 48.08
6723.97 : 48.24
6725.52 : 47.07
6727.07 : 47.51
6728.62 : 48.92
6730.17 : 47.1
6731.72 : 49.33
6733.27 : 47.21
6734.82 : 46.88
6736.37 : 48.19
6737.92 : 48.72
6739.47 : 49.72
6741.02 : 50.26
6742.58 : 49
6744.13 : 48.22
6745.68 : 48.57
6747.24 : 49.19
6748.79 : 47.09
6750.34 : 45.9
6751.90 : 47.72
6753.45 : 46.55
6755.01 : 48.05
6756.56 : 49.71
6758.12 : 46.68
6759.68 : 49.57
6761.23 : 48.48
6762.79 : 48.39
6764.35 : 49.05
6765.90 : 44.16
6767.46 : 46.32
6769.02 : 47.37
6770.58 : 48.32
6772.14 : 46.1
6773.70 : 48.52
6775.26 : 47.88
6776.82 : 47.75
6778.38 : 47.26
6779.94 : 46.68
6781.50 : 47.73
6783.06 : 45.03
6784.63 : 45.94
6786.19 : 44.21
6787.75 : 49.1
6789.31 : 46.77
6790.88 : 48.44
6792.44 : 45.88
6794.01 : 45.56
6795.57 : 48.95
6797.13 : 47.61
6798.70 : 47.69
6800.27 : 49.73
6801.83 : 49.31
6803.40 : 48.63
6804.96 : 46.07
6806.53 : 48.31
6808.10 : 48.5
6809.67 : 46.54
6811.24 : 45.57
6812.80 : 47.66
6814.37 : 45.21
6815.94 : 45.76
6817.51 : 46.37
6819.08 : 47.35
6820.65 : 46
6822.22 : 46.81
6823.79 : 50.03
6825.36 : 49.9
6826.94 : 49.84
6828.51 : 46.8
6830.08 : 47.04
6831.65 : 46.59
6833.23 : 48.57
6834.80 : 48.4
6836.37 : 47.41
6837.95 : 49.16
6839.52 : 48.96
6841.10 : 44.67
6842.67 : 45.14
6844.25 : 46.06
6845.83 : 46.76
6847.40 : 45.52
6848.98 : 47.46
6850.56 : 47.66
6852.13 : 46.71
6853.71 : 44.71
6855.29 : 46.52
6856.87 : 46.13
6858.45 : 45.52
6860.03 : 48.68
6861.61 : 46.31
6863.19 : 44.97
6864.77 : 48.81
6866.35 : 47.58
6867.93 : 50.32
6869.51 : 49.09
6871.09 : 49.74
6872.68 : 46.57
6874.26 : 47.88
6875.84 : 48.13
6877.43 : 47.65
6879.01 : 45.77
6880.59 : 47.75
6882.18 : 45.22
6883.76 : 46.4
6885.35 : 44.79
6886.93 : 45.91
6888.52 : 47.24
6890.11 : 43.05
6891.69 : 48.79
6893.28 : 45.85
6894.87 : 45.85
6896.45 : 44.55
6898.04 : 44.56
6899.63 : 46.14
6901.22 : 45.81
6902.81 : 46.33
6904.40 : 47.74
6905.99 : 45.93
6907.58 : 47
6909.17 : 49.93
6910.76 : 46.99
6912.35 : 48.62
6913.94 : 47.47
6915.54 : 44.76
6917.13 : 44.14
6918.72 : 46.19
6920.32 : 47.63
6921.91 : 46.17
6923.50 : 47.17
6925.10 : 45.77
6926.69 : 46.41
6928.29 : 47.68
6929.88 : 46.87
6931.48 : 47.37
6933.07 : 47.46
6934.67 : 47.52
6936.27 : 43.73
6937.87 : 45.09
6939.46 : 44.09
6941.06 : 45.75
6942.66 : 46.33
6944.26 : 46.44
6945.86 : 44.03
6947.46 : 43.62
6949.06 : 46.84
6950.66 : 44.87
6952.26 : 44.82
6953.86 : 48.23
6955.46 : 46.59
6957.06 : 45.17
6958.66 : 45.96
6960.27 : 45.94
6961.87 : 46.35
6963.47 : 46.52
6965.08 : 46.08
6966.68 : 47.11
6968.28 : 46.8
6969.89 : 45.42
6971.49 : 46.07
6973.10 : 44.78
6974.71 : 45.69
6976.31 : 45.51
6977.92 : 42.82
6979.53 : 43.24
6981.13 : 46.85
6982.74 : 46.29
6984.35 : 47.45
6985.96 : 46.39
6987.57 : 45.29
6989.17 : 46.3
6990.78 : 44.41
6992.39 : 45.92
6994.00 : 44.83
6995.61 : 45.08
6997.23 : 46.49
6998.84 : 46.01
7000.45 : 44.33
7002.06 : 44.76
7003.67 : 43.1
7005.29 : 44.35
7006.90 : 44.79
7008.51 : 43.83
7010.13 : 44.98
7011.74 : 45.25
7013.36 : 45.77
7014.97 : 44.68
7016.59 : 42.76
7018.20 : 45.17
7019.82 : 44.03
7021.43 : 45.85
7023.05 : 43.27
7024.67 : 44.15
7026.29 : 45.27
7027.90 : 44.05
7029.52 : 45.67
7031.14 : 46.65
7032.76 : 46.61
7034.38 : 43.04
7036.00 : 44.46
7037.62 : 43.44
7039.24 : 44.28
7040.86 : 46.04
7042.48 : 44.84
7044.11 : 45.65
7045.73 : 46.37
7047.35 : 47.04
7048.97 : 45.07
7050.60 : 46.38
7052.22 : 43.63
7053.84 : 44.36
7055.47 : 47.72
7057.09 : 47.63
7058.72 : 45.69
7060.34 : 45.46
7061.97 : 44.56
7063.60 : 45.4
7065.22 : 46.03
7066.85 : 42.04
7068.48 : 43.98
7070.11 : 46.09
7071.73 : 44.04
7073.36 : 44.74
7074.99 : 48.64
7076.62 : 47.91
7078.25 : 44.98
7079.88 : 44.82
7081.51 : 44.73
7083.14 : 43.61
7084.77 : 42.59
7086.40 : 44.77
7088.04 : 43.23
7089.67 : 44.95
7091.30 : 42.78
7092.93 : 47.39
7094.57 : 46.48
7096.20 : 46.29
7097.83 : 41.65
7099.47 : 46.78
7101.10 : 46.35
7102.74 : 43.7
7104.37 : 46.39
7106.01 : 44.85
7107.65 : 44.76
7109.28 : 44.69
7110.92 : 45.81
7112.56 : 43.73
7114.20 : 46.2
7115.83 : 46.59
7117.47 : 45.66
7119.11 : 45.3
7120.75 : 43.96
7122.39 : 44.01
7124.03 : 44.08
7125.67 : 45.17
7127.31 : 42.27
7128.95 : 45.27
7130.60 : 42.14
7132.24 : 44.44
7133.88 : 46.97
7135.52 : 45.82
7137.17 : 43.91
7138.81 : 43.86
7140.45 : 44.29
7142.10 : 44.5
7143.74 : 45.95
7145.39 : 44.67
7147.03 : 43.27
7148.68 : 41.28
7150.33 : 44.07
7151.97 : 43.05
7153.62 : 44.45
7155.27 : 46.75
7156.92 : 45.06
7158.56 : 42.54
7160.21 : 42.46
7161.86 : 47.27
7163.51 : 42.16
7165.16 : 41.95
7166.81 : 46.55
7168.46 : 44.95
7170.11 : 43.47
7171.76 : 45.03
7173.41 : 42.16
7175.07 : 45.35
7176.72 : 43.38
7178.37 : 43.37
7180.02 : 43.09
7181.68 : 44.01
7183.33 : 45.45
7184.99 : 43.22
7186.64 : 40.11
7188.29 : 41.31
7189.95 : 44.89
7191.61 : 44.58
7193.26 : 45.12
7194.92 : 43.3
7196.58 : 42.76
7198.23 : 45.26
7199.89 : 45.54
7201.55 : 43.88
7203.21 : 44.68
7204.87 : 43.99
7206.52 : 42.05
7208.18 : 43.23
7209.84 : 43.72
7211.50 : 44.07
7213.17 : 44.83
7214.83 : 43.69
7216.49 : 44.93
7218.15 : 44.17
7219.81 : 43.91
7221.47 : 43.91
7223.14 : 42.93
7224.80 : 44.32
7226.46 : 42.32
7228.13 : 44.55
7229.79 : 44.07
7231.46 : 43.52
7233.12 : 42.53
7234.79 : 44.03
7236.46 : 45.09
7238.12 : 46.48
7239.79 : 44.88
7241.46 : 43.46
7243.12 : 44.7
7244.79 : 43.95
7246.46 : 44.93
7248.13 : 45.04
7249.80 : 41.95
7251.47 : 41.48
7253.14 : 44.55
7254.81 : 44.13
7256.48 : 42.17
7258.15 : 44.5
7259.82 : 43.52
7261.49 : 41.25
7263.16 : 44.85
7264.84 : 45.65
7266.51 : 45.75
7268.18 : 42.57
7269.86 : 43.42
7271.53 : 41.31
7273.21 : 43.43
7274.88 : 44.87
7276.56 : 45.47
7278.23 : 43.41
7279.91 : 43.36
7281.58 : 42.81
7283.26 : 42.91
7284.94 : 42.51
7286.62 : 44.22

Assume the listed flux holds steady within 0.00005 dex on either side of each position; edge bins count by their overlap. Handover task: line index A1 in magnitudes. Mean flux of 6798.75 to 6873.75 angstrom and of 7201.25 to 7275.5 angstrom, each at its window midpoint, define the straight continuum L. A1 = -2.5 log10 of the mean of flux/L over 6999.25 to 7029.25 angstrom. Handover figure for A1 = 0.031 mag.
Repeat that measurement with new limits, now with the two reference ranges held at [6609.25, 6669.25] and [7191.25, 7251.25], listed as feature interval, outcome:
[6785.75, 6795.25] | 0.013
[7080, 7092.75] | 0.025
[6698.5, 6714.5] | 0.005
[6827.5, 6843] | -0.008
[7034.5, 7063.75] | 0.000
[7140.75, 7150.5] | 0.017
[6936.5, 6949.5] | 0.025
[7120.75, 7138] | 0.009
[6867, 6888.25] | -0.014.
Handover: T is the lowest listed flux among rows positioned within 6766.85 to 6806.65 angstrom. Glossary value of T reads 44.21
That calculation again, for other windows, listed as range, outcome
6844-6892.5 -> 43.05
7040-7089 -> 42.04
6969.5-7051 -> 42.76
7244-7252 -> 41.48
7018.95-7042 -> 43.04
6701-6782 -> 44.16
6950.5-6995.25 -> 42.82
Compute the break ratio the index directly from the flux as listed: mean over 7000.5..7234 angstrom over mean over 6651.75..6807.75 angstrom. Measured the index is 0.93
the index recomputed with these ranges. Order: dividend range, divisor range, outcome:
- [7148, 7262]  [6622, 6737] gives 0.91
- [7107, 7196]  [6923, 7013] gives 0.97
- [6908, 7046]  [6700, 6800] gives 0.96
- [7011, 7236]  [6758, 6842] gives 0.94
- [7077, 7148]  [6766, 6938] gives 0.95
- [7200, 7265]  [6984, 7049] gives 0.97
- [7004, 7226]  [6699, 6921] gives 0.94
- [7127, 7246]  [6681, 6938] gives 0.93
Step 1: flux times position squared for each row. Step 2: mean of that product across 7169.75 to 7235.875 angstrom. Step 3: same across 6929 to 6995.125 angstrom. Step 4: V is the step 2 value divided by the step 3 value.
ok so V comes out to 1.02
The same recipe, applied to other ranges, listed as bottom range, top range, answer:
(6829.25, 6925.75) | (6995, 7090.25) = 1.01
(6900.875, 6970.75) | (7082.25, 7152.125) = 1.01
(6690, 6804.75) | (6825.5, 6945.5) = 1.02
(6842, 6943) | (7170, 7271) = 1.03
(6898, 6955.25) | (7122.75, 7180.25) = 1.02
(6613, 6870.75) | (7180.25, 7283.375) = 1.05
